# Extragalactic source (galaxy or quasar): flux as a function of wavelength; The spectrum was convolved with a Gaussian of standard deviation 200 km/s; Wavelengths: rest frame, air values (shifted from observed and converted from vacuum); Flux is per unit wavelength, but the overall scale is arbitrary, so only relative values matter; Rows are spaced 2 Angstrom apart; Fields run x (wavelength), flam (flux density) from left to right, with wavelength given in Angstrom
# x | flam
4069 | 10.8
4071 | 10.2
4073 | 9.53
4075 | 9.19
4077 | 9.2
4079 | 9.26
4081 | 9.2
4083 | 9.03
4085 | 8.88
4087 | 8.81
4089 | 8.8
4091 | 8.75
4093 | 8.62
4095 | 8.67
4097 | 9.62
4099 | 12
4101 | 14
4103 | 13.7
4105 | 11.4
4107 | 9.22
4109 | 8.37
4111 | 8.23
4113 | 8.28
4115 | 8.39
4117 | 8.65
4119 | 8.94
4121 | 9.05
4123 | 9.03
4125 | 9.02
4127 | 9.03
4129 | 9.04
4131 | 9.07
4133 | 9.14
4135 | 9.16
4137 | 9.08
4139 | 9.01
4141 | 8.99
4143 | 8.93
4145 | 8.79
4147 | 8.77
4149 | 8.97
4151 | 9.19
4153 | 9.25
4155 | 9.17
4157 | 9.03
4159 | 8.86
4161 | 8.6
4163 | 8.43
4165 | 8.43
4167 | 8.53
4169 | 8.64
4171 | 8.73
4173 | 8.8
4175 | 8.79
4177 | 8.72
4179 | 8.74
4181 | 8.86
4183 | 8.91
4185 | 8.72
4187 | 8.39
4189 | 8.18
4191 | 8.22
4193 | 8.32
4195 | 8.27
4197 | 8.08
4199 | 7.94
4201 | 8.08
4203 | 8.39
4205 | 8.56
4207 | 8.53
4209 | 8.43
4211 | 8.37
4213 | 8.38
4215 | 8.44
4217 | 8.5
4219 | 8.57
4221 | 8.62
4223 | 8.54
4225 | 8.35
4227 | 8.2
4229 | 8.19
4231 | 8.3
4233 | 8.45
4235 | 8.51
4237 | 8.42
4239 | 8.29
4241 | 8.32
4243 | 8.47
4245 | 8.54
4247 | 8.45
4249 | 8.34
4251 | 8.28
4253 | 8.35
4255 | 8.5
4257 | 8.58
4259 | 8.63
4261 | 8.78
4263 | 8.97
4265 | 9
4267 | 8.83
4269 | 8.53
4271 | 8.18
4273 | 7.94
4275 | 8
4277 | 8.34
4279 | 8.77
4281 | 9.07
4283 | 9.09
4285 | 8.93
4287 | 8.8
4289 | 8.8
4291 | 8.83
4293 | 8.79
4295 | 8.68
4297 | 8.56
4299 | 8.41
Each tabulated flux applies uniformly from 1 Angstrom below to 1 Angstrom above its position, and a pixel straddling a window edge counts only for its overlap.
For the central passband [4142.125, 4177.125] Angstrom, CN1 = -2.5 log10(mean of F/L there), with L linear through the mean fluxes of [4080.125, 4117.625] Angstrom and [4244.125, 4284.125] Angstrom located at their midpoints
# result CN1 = 0.05 mag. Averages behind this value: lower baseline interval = 9.62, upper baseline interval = 8.56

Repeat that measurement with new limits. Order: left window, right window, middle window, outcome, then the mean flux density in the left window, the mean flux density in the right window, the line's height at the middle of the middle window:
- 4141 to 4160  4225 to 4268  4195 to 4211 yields 0.055 mag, 9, 8.49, 8.72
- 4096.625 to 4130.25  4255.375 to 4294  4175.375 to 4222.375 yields 0.091 mag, 9.76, 8.67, 9.18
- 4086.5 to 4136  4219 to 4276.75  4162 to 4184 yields 0.040 mag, 9.49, 8.45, 9.02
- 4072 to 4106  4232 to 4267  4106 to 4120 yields 0.134 mag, 9.92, 8.53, 9.71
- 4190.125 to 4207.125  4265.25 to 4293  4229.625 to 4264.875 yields -0.001 mag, 8.25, 8.64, 8.49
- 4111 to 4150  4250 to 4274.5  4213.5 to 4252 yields 0.026 mag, 8.9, 8.54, 8.62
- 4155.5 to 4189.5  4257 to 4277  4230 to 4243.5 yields 0.024 mag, 8.68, 8.53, 8.58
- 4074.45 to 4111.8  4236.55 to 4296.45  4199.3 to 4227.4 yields 0.065 mag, 9.75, 8.58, 8.94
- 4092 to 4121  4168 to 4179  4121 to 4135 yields 0.049 mag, 9.84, 8.74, 9.48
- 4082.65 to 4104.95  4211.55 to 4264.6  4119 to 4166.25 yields 0.074 mag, 10.2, 8.47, 9.59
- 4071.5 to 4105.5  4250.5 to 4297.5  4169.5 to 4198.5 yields 0.087 mag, 9.9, 8.64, 9.25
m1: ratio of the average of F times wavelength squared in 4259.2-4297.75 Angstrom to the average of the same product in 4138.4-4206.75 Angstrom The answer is 1.05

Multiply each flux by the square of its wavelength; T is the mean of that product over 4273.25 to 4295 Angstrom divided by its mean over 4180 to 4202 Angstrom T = 1.09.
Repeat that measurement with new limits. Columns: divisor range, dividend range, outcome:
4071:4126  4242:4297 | 0.98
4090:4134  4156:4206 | 0.92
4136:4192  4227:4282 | 1.01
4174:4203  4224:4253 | 1.01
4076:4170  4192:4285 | 0.97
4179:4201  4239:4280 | 1.05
